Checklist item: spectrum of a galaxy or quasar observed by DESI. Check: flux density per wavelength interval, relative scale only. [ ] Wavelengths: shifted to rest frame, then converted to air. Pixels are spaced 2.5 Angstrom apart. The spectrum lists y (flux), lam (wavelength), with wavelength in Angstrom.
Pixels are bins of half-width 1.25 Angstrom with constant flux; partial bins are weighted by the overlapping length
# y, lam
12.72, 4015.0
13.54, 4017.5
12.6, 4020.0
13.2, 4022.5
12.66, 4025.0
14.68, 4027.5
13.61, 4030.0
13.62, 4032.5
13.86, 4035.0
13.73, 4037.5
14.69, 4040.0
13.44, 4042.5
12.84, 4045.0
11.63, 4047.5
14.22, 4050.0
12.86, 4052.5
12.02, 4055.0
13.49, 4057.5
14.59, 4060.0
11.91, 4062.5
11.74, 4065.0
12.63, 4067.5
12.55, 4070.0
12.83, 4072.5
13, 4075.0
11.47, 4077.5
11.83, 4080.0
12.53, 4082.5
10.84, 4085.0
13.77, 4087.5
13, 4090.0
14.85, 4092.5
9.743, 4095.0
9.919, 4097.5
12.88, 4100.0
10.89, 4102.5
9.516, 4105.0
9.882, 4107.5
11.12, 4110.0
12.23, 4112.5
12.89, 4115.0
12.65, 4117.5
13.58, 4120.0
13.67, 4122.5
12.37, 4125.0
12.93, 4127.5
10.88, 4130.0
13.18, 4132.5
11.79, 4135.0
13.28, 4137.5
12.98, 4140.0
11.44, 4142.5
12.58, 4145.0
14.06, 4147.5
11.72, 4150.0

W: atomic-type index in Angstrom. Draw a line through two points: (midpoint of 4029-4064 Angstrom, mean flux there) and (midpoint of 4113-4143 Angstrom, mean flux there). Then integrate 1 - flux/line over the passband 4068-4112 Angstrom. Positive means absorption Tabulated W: 3.9 Angstrom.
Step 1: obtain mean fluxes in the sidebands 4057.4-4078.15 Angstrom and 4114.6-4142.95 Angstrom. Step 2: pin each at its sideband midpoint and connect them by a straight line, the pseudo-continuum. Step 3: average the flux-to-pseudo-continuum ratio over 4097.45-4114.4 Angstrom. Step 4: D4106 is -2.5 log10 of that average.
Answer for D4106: 0.15 mag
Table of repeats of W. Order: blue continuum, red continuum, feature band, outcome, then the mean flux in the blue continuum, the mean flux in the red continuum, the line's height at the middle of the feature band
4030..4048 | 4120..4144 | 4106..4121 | 0.9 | 13.5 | 12.6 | 12.7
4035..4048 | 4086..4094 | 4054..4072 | 1.1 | 13.4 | 13.6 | 13.5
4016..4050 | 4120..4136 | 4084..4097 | 0.6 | 13.4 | 12.6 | 12.9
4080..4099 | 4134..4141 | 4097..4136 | 1.6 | 12.1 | 12.7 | 12.4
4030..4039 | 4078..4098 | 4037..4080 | 0.5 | 13.7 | 12.1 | 13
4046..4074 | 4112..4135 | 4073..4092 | 0.4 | 12.8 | 12.7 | 12.7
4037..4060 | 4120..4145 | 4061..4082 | 1.3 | 13.3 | 12.6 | 13.1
